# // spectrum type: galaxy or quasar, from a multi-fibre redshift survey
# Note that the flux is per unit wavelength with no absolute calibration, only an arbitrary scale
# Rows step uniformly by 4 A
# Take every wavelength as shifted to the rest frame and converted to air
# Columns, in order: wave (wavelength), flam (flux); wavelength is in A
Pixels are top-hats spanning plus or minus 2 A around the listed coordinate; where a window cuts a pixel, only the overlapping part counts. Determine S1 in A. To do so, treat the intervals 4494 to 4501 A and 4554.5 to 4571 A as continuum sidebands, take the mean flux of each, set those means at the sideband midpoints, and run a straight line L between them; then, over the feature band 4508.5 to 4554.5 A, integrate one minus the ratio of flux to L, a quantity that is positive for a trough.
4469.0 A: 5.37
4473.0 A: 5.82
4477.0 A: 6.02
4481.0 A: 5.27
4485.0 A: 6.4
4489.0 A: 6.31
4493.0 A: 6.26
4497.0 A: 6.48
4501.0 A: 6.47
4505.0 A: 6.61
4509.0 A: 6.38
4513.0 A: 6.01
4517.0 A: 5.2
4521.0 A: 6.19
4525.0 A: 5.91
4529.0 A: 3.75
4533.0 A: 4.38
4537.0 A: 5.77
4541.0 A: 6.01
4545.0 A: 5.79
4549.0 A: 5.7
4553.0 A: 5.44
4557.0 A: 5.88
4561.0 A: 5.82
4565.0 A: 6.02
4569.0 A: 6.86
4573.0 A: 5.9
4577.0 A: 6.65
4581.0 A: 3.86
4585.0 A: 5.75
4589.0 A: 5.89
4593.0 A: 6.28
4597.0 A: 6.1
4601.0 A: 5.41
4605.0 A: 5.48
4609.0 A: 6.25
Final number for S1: 5.6 A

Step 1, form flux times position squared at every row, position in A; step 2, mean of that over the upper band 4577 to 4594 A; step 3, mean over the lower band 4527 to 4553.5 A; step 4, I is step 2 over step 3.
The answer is 1.08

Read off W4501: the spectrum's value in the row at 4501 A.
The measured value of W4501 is 6.47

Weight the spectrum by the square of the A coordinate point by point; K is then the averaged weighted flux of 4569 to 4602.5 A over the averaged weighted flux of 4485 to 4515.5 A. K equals 0.95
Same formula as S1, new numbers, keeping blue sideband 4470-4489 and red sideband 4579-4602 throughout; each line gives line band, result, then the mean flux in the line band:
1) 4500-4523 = -1.31 A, 6.13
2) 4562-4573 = -1.29 A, 6.29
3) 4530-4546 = 0.99 A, 5.36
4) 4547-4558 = 0.03 A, 5.65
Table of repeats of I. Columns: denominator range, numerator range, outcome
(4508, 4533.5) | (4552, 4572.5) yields 1.13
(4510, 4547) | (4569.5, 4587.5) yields 1.06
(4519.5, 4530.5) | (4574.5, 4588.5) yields 1.06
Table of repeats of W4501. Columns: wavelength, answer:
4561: 5.82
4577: 6.65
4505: 6.61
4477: 6.02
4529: 3.75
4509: 6.38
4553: 5.44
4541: 6.01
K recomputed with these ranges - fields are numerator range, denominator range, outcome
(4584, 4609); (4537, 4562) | 1.04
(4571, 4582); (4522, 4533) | 1.18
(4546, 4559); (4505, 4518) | 0.96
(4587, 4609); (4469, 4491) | 1.05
